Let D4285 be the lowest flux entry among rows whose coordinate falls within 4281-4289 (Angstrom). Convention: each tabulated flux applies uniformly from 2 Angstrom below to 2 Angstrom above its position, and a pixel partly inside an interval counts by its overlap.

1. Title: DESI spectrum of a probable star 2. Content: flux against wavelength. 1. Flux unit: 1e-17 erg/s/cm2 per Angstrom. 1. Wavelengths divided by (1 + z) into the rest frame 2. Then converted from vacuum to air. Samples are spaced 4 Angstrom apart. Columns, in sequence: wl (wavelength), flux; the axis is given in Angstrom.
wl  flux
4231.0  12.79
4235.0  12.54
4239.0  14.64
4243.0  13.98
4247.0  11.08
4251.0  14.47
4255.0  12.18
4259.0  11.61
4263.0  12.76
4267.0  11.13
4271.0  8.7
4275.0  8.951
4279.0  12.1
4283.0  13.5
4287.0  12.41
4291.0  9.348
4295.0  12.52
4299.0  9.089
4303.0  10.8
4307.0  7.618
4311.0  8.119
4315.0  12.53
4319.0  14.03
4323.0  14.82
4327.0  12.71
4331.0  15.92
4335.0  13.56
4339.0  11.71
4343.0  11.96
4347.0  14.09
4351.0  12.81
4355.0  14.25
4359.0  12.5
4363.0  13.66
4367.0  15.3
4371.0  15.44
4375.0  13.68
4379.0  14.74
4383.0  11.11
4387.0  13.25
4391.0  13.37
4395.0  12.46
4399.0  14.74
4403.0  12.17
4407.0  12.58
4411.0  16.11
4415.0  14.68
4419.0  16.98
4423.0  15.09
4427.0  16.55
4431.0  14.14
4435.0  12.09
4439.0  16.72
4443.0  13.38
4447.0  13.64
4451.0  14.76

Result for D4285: 12.41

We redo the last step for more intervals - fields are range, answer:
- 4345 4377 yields 12.5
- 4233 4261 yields 11.08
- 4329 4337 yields 13.56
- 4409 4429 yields 14.68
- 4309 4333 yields 8.119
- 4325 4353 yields 11.71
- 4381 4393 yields 11.11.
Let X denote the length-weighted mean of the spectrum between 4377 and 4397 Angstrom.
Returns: 13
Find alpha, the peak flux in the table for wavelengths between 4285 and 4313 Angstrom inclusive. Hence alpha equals 12.52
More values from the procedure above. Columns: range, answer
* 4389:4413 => 16.11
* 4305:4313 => 8.119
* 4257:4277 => 12.76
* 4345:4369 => 15.3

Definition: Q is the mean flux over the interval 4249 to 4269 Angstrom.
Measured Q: 12.4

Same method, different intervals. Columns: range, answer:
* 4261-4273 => 10.9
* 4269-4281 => 9.92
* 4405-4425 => 15.1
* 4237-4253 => 13.5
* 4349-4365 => 13.3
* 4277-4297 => 12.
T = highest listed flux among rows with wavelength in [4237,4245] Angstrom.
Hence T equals 14.64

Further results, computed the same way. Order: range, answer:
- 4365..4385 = 15.44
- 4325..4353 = 15.92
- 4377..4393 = 14.74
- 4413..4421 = 16.98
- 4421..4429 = 16.55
